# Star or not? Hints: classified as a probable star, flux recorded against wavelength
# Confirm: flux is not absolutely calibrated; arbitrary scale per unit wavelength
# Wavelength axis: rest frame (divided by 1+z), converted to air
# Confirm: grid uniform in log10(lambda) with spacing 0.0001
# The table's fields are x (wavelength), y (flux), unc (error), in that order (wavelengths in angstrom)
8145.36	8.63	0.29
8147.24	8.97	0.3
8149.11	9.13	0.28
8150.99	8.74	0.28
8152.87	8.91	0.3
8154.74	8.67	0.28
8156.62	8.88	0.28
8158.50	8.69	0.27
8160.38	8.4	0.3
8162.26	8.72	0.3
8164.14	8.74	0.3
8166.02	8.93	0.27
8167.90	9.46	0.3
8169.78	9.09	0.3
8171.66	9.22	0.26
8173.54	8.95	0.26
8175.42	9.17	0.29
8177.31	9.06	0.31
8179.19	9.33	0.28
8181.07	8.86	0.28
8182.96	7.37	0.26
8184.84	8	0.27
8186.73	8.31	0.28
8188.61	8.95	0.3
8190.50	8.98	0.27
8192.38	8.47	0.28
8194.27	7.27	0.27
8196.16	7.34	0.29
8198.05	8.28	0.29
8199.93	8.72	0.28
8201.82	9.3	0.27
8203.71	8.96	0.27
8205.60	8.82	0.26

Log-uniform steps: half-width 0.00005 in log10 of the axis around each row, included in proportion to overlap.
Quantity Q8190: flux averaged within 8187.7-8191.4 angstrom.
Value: 8.95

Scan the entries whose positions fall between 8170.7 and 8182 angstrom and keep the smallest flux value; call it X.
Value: 8.86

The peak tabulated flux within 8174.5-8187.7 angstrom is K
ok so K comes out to 9.33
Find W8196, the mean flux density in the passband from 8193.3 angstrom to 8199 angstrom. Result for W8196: 7.63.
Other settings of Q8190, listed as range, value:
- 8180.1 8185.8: 8.08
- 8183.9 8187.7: 8.17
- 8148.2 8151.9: 8.93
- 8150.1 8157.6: 8.8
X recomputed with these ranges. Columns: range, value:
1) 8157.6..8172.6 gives 8.4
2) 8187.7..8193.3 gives 8.47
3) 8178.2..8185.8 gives 7.37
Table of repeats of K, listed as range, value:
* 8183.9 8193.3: 8.98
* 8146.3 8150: 9.13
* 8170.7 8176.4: 9.22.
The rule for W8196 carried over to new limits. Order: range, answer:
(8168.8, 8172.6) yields 9.17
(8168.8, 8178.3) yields 9.1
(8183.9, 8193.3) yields 8.55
